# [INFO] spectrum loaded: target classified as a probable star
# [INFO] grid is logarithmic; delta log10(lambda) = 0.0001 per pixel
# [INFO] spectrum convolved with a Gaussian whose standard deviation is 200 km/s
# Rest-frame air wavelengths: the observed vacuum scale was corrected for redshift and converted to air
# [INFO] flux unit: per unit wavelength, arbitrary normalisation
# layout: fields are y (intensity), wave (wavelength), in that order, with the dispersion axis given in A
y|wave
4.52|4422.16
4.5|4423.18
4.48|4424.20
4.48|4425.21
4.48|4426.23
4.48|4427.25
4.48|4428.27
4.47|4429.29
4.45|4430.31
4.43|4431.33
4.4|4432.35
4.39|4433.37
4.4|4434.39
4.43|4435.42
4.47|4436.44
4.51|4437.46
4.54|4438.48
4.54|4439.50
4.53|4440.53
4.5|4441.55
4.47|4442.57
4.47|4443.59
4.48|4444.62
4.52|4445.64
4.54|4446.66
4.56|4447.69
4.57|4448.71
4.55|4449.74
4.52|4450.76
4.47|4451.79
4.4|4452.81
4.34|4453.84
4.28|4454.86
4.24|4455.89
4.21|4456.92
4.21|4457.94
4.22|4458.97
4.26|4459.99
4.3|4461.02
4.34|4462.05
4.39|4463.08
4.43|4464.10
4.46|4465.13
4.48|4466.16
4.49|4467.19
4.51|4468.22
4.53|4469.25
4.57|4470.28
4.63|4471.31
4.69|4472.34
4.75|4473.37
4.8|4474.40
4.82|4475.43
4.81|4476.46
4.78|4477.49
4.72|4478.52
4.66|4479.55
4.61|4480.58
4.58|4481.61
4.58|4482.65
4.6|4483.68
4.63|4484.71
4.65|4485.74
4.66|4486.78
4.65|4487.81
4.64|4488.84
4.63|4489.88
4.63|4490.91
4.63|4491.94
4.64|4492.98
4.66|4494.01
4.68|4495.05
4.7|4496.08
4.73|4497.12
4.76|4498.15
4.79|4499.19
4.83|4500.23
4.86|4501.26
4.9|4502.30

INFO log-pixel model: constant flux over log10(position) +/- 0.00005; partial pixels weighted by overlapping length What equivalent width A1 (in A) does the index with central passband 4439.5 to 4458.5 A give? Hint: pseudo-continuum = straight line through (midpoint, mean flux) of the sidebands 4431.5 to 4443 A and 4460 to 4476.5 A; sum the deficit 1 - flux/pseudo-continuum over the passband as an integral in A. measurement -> 0.2 A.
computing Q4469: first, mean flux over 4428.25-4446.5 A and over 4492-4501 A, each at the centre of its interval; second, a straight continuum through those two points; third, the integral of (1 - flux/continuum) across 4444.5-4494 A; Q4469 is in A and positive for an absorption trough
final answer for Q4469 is 0.8 A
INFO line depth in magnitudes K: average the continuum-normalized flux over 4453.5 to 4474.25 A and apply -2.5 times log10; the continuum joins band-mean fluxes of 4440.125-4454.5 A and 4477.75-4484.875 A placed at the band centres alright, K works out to 0.03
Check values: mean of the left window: 4.49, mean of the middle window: 4.42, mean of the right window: 4.63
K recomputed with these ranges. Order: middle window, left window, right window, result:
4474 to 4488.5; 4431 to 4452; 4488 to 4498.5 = -0.013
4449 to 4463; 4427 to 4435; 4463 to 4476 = 0.048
